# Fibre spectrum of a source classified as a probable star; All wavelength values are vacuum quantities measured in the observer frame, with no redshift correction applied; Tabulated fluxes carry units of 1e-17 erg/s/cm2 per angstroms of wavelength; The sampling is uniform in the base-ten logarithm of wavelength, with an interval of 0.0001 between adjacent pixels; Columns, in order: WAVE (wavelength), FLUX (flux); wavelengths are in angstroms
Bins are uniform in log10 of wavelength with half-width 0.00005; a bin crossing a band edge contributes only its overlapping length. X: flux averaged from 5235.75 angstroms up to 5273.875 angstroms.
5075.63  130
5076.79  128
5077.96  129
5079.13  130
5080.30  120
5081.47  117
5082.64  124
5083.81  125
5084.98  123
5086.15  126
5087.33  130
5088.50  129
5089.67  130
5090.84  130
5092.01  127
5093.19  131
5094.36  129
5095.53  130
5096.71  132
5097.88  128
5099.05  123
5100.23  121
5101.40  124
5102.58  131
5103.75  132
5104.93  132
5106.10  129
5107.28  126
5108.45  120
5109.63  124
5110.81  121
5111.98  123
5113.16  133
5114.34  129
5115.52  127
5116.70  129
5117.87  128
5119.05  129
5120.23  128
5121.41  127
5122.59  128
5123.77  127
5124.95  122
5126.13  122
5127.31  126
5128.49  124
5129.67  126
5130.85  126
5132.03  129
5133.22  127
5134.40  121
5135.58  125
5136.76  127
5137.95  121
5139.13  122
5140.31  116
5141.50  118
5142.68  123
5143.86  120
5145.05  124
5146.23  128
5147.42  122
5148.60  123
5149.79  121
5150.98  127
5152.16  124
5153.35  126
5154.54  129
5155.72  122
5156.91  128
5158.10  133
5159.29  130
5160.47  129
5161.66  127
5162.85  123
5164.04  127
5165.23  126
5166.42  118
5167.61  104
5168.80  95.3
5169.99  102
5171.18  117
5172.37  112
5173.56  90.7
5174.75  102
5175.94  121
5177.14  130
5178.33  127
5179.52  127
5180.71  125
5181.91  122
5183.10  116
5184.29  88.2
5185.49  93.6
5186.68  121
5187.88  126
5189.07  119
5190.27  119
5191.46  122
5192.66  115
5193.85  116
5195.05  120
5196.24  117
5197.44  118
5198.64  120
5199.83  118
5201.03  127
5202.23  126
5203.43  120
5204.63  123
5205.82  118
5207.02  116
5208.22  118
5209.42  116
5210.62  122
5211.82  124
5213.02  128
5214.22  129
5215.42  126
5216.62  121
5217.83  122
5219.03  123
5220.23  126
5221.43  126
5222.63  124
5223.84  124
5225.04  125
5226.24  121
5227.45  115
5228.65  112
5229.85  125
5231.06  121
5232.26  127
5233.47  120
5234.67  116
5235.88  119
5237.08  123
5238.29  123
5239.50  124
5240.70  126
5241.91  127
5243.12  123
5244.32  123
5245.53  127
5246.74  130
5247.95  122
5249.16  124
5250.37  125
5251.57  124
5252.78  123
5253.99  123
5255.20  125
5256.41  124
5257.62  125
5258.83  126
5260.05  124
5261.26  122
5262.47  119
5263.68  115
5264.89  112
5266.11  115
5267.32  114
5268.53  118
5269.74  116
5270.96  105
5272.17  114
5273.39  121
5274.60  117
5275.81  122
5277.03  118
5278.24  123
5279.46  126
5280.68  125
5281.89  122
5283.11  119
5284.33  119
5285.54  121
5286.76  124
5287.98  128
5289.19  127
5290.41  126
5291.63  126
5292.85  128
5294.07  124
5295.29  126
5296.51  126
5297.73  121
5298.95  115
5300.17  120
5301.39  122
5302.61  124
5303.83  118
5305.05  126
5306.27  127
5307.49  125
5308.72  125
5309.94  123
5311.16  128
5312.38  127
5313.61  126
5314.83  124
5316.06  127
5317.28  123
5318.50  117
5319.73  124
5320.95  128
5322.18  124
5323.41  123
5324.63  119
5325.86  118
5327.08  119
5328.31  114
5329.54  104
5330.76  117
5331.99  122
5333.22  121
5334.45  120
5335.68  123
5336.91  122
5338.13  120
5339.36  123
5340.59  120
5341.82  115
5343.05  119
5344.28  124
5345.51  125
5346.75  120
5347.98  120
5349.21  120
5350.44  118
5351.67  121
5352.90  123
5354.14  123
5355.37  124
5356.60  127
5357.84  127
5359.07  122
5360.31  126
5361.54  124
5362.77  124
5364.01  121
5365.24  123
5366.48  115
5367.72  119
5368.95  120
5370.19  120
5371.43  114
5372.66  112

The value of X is 121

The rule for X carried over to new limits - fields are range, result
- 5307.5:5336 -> 122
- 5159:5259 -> 120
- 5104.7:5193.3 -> 122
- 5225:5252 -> 123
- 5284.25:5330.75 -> 123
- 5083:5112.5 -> 127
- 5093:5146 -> 126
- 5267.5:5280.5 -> 118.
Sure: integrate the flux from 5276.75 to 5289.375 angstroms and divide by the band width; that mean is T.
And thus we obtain 123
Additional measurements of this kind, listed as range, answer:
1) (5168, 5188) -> 112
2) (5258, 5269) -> 118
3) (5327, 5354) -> 120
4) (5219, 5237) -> 122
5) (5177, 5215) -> 120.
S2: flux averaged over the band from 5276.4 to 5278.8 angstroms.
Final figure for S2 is 120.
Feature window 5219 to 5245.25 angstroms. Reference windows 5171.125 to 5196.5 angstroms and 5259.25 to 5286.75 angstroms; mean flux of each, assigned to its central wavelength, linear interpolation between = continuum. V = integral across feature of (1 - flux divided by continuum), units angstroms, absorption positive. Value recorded -1.2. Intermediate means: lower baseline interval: 116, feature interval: 122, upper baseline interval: 119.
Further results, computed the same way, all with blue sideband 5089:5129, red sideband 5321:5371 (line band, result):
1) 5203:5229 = 0.5 angstroms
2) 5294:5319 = -0.4 angstroms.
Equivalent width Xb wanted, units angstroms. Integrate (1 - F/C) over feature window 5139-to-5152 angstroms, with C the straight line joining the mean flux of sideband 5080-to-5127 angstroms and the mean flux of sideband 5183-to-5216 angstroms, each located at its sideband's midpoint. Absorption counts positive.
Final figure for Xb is 0.1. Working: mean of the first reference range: 127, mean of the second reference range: 119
